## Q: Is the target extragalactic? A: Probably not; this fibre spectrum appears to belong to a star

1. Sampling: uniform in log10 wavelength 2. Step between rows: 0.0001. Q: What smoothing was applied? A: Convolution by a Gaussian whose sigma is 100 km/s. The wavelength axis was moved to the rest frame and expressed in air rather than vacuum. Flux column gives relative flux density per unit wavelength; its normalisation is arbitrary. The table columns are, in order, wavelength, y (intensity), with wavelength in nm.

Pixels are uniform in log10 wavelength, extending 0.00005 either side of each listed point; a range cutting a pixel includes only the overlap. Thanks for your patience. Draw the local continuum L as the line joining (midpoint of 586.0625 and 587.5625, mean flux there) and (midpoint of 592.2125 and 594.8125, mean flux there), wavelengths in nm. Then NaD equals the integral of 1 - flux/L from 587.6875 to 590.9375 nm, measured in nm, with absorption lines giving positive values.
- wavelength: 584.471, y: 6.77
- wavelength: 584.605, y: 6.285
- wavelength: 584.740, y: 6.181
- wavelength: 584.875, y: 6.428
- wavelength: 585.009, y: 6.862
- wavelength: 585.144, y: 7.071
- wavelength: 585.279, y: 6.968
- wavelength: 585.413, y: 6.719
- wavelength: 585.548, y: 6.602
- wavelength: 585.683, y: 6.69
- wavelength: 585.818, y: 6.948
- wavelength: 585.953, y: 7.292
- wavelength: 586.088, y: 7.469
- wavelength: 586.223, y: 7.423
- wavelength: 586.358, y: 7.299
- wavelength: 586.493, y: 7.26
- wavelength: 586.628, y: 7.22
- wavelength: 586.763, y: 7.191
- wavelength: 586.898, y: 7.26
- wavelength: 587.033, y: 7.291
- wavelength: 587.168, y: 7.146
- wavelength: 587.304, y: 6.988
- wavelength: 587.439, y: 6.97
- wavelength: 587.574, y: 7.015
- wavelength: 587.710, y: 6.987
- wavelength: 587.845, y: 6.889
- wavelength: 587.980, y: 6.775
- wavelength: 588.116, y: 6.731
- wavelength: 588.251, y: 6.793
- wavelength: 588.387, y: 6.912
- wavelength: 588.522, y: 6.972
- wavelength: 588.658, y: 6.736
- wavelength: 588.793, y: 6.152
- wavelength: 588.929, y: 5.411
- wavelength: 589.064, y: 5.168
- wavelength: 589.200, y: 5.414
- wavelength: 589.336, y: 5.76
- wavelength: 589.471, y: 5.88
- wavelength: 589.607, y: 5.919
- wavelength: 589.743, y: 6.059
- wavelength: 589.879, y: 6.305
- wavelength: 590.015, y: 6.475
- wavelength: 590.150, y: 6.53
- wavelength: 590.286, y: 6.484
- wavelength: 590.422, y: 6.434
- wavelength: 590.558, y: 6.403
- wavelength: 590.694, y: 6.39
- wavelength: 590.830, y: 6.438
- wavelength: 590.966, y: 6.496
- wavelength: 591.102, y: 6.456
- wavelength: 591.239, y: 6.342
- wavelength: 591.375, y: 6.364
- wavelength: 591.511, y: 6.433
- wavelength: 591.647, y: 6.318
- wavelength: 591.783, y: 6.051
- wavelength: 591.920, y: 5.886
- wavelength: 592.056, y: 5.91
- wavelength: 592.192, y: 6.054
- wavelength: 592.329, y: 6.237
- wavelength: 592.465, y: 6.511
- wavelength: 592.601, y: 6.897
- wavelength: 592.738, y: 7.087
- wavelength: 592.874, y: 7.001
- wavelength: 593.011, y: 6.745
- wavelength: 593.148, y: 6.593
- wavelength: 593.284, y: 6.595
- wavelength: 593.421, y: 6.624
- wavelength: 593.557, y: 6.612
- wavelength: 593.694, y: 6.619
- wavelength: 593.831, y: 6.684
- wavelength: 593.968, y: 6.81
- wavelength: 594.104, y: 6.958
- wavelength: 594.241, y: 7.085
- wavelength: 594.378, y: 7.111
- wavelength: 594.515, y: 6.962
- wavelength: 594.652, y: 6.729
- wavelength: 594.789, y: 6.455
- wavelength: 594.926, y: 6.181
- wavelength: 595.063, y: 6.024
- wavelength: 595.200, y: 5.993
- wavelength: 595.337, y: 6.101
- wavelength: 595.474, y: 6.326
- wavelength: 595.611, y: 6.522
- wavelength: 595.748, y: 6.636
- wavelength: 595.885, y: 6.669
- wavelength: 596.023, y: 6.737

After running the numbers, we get 0.33 nm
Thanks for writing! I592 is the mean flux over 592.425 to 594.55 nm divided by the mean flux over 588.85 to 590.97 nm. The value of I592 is 1.1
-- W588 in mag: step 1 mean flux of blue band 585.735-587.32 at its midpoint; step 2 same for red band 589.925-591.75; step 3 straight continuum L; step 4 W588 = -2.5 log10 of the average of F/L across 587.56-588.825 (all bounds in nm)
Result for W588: 0.02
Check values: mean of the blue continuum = 7.23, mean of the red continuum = 6.42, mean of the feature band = 6.8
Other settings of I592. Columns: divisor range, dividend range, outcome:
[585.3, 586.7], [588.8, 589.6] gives 0.79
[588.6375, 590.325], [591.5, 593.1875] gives 1.07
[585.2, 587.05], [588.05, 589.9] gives 0.87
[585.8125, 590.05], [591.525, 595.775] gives 0.98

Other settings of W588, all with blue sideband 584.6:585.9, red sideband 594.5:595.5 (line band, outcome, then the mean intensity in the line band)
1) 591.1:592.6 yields 0.03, 6.25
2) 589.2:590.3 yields 0.07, 6.12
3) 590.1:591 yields 0.01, 6.45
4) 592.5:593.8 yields -0.06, 6.74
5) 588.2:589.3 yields 0.07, 6.17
